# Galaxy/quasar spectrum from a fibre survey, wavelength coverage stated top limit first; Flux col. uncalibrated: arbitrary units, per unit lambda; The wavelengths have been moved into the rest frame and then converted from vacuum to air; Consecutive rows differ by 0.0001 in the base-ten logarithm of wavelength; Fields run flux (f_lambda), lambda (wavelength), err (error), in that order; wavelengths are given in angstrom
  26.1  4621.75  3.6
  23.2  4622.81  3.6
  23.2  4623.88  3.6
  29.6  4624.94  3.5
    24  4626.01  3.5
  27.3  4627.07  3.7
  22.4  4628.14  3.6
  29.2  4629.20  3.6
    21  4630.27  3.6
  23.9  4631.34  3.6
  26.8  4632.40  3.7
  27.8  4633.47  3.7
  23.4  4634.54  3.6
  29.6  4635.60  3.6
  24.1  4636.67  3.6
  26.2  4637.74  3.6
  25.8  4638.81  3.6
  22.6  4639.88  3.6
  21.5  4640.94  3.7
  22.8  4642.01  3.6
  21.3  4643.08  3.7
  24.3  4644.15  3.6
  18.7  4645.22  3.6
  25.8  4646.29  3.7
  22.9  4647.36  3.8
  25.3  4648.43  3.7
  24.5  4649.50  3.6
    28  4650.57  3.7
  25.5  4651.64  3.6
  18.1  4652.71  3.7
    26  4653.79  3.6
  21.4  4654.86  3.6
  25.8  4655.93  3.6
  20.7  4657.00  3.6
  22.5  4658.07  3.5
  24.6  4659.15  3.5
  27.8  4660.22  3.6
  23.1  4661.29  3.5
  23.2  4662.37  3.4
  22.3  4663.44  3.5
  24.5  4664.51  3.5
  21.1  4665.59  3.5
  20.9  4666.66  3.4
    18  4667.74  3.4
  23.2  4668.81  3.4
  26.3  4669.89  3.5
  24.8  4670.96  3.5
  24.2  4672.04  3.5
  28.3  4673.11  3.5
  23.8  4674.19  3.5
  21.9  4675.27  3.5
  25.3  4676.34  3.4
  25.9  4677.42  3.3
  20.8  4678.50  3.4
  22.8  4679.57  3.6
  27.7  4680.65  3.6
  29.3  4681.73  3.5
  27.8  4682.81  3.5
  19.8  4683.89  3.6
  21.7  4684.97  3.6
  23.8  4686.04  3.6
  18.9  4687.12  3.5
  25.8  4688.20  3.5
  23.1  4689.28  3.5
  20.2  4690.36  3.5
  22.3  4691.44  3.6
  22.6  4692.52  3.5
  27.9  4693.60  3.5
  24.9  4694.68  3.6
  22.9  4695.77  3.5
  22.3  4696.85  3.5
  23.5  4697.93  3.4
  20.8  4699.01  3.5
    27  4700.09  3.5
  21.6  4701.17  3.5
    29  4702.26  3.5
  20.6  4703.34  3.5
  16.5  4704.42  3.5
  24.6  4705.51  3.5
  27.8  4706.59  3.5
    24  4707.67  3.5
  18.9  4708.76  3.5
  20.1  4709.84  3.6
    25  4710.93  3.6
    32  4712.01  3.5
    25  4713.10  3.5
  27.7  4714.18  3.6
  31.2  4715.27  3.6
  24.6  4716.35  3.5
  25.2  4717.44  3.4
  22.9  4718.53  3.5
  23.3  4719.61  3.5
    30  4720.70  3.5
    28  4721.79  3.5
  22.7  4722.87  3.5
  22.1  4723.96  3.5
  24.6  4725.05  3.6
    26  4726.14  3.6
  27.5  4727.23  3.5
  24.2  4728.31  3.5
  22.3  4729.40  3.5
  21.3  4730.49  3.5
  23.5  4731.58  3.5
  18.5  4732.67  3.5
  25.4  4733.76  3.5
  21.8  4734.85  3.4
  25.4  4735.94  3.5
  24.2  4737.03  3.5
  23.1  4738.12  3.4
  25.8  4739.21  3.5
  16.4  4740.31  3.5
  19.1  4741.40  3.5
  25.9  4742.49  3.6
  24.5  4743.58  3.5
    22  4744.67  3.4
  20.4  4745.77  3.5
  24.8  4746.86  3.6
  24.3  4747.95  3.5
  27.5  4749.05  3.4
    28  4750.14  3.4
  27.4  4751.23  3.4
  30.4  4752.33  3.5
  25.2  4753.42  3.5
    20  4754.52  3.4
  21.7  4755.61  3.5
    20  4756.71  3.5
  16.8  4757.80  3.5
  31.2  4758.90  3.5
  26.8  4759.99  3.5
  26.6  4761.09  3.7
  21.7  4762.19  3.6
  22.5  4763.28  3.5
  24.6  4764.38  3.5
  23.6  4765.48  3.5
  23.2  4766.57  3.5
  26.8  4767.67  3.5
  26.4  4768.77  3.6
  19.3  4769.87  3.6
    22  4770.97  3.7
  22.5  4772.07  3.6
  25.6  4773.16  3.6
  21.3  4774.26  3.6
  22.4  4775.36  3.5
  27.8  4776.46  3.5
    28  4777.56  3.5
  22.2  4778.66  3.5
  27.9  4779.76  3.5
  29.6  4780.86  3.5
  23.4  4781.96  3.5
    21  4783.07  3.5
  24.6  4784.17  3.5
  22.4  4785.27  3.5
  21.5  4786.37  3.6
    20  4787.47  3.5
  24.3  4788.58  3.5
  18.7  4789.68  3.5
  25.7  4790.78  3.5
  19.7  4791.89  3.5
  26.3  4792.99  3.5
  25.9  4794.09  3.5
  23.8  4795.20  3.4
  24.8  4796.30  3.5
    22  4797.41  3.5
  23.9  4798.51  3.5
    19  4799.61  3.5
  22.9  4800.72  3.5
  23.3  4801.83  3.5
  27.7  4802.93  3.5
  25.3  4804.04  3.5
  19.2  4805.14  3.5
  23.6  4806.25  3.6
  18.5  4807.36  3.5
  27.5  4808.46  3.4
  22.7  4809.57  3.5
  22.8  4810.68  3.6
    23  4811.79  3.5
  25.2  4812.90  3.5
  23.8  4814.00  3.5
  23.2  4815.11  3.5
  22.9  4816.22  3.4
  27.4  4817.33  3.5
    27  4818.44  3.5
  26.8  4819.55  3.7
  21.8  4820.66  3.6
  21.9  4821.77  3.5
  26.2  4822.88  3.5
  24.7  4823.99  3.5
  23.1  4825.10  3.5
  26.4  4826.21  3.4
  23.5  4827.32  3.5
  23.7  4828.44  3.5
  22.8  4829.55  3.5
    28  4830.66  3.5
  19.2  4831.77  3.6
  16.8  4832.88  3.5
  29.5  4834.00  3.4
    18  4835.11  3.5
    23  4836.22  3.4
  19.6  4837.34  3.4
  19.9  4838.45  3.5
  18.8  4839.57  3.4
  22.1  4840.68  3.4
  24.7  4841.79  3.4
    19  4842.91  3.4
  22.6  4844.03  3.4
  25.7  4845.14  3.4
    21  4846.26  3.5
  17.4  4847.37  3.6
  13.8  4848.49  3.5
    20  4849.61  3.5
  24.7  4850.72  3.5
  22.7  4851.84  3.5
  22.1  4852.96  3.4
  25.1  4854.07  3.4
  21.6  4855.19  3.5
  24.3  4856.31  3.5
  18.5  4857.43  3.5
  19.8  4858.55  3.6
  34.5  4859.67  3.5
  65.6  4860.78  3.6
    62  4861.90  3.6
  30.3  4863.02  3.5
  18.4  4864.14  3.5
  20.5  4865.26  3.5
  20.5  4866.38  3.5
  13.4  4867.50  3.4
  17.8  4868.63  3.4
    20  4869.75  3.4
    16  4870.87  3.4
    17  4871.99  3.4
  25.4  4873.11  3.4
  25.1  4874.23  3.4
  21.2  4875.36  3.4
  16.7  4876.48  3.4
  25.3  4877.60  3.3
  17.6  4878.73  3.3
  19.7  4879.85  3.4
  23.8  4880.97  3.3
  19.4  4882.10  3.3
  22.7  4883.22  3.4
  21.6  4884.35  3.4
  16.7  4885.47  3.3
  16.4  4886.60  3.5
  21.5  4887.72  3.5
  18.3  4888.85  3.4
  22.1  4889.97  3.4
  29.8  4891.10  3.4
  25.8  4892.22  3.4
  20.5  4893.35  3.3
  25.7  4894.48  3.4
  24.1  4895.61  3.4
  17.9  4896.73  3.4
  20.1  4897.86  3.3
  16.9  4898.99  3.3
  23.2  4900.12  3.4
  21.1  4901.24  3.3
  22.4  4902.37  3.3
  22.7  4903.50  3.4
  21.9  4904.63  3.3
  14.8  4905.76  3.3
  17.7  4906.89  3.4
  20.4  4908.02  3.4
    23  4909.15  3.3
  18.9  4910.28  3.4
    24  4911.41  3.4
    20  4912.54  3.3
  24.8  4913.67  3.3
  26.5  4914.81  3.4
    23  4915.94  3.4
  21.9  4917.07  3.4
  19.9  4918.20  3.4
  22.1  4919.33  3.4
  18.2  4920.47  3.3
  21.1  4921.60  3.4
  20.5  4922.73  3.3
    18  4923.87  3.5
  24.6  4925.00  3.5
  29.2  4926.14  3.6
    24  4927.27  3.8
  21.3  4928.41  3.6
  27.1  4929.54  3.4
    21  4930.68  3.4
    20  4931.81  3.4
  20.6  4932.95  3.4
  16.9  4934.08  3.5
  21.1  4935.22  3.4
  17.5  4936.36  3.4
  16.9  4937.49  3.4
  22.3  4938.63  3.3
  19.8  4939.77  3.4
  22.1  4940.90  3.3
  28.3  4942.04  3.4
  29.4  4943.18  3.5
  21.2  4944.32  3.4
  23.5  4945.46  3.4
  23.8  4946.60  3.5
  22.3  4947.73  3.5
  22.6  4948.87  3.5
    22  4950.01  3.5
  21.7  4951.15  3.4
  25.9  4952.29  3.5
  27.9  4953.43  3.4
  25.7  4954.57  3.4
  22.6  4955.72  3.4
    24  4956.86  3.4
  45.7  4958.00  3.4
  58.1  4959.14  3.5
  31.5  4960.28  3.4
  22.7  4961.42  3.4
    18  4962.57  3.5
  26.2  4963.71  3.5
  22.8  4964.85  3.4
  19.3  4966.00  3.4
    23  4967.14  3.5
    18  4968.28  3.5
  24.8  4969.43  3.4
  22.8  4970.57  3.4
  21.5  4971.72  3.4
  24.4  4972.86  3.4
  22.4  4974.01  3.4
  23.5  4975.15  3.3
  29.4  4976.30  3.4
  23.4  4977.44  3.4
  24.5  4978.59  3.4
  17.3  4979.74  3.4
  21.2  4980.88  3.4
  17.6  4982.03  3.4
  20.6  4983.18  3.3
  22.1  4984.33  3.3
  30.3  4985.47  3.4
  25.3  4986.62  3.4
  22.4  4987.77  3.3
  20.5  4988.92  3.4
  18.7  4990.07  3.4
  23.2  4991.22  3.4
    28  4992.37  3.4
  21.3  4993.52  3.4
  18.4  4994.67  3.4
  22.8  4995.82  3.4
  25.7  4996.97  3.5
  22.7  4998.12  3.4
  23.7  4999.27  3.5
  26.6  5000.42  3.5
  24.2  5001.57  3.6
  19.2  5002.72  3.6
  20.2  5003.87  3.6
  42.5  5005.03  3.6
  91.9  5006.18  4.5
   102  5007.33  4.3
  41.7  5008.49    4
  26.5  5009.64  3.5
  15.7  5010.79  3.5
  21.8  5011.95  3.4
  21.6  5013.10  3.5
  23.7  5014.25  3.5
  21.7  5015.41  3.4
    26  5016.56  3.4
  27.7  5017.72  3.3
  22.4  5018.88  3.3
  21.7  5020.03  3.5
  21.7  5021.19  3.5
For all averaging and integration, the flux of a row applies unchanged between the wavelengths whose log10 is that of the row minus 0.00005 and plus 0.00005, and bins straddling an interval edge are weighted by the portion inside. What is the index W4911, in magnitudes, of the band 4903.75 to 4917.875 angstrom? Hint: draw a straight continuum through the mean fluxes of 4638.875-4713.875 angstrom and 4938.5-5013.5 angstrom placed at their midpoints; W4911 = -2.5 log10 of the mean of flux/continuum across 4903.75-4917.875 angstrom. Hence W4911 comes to 0.21 mag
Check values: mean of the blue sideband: 23.6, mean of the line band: 21.4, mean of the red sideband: 26.8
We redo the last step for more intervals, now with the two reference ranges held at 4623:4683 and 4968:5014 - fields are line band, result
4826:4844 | 0.172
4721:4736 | 0.048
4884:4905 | 0.224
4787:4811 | 0.111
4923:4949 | 0.200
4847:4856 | 0.229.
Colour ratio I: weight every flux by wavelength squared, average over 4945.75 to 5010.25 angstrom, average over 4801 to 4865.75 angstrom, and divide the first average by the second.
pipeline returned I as 1.2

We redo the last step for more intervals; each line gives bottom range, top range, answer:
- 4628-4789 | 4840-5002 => 1.05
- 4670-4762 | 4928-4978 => 1.11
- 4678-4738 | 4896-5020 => 1.14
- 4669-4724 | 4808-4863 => 1.08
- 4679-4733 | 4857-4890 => 1.05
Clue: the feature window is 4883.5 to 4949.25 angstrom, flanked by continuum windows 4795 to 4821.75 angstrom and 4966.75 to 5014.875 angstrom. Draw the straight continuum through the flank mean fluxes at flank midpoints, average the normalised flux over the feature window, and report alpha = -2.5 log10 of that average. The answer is 0.183 mag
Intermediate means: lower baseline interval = 23.6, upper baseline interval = 27.1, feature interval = 21.7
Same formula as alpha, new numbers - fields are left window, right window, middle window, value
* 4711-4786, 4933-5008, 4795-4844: 0.08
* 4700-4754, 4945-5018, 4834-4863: 0.01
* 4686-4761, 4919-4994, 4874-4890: 0.16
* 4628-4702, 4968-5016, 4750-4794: 0.04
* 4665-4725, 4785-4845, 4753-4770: 0.00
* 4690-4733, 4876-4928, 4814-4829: -0.09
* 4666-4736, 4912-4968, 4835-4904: 0.06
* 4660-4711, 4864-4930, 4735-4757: -0.05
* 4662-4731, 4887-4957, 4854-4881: -0.10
